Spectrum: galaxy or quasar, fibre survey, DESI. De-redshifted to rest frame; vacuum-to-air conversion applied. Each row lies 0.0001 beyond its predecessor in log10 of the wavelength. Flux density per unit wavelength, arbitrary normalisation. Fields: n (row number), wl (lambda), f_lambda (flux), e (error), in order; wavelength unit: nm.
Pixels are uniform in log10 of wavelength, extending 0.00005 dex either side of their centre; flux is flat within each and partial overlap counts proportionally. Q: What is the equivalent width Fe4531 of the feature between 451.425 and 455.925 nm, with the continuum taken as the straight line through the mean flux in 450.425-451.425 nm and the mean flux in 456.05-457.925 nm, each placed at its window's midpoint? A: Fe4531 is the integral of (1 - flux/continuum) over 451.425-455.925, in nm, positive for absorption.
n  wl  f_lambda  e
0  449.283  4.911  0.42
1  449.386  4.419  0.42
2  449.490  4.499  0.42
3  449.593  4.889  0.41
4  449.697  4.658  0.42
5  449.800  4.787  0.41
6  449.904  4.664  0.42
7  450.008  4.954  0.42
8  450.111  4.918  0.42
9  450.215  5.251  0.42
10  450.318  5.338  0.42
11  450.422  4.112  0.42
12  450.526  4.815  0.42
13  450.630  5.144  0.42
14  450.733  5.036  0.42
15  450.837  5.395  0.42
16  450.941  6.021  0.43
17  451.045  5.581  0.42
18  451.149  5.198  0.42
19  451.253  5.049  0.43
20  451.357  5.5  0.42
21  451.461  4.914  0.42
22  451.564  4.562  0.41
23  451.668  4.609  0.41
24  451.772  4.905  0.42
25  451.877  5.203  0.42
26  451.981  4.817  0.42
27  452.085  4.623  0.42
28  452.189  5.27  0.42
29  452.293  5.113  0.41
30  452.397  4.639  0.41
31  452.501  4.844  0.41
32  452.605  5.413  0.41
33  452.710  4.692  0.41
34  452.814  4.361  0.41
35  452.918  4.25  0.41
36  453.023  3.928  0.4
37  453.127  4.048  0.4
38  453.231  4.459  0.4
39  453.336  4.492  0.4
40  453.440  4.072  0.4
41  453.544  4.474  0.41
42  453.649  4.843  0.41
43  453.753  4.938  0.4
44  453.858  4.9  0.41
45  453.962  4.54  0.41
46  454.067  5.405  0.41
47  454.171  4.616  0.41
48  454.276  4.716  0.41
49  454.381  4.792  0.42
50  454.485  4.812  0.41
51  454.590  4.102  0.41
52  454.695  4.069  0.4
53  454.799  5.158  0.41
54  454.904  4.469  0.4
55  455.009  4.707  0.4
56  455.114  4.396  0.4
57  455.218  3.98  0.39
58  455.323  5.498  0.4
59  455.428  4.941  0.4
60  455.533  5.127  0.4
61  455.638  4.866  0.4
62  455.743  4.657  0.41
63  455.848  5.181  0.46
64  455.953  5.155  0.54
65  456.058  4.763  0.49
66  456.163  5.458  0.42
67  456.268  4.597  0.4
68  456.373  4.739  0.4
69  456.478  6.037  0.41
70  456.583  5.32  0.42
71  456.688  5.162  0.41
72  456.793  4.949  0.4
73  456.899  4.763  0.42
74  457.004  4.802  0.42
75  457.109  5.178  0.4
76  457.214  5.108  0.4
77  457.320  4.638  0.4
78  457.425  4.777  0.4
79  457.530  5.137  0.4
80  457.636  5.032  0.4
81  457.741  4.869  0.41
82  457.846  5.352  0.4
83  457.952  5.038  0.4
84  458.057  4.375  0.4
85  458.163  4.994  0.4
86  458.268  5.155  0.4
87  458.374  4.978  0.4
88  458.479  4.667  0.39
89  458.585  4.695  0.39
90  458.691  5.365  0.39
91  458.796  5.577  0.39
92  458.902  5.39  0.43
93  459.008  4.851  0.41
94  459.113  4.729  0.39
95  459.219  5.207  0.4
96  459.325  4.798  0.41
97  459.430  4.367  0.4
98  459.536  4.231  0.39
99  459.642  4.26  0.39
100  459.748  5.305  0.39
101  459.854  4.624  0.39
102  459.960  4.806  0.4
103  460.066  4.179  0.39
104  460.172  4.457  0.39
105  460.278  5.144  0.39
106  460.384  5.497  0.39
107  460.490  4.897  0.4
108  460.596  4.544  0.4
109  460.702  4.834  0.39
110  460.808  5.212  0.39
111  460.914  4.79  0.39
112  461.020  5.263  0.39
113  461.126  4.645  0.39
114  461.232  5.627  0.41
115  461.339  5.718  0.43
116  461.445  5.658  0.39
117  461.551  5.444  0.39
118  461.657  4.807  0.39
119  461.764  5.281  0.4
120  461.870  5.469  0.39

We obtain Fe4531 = 0.385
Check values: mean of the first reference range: 5.24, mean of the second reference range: 5.04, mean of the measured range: 4.71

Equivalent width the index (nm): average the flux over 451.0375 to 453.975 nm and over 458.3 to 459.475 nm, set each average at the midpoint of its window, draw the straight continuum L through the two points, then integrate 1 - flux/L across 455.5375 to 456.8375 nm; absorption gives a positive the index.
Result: -0.05 nm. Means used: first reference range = 4.76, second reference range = 4.97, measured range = 5.08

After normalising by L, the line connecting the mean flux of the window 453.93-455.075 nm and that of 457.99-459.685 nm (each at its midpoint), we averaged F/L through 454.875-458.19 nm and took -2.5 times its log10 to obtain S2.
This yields -0.04 mag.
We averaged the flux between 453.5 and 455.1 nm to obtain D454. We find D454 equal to 4.69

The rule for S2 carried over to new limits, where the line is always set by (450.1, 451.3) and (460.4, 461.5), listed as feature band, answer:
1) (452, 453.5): 0.126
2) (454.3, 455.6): 0.105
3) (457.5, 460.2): 0.060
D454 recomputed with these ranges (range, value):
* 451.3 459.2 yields 4.85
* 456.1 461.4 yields 4.96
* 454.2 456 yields 4.74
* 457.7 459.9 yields 4.9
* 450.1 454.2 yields 4.86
